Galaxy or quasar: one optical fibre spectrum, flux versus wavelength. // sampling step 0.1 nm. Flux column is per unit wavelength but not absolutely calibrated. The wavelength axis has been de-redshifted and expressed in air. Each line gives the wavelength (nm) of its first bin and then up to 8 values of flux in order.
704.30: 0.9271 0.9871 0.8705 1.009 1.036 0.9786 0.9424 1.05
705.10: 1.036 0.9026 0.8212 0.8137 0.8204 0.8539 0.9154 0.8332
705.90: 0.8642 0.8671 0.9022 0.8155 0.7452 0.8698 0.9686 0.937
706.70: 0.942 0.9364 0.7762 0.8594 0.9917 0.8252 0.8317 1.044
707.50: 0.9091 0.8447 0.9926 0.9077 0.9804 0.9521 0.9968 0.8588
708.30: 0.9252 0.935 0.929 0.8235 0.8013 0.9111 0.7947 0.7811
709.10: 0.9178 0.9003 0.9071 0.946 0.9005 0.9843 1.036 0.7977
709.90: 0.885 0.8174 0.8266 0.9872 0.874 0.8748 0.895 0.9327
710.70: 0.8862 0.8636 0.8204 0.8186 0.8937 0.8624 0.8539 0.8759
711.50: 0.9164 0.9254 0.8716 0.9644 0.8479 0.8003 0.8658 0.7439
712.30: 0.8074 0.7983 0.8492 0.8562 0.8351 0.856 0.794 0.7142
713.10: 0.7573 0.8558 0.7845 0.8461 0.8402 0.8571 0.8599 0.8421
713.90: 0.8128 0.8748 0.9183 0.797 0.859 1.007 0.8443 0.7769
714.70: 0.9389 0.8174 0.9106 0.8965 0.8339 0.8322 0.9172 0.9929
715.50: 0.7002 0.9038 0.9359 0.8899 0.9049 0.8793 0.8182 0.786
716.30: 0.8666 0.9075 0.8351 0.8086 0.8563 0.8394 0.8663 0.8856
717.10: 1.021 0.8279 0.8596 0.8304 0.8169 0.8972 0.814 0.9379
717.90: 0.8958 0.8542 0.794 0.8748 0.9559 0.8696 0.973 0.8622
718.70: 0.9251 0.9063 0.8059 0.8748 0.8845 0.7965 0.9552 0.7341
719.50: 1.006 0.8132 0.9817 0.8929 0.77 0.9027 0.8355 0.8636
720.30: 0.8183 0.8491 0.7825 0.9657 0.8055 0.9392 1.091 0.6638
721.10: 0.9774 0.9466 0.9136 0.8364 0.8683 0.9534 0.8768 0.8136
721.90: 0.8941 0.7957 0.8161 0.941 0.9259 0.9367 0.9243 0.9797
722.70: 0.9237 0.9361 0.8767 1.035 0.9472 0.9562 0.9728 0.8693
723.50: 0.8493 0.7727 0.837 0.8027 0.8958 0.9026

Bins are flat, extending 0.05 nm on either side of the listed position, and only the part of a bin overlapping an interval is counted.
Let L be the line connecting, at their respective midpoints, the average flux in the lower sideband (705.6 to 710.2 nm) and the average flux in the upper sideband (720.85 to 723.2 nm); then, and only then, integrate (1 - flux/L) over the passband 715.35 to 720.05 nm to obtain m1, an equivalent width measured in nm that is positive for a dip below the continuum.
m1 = 0.163 nm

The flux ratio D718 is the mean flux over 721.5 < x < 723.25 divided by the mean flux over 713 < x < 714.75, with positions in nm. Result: 1.1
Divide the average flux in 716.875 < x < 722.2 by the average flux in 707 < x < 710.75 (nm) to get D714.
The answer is 1.0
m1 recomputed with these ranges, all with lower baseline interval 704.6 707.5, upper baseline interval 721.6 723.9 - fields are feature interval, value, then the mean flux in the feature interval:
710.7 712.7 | 0.10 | 0.855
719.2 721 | 0.05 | 0.874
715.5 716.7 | 0.05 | 0.86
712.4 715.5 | 0.17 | 0.849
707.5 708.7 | -0.02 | 0.917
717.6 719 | 0.02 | 0.882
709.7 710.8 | 0.02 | 0.884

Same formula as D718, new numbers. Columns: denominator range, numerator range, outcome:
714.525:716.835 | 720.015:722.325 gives 1.02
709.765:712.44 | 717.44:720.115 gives 1.01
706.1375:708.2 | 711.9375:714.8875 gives 0.92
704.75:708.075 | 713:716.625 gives 0.95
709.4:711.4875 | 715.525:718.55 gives 0.98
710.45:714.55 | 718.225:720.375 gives 1.03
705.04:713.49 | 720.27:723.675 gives 1.02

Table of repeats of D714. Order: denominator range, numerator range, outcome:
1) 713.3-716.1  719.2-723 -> 1.02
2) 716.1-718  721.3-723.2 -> 1.05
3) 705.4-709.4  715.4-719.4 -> 0.98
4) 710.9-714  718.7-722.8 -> 1.05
